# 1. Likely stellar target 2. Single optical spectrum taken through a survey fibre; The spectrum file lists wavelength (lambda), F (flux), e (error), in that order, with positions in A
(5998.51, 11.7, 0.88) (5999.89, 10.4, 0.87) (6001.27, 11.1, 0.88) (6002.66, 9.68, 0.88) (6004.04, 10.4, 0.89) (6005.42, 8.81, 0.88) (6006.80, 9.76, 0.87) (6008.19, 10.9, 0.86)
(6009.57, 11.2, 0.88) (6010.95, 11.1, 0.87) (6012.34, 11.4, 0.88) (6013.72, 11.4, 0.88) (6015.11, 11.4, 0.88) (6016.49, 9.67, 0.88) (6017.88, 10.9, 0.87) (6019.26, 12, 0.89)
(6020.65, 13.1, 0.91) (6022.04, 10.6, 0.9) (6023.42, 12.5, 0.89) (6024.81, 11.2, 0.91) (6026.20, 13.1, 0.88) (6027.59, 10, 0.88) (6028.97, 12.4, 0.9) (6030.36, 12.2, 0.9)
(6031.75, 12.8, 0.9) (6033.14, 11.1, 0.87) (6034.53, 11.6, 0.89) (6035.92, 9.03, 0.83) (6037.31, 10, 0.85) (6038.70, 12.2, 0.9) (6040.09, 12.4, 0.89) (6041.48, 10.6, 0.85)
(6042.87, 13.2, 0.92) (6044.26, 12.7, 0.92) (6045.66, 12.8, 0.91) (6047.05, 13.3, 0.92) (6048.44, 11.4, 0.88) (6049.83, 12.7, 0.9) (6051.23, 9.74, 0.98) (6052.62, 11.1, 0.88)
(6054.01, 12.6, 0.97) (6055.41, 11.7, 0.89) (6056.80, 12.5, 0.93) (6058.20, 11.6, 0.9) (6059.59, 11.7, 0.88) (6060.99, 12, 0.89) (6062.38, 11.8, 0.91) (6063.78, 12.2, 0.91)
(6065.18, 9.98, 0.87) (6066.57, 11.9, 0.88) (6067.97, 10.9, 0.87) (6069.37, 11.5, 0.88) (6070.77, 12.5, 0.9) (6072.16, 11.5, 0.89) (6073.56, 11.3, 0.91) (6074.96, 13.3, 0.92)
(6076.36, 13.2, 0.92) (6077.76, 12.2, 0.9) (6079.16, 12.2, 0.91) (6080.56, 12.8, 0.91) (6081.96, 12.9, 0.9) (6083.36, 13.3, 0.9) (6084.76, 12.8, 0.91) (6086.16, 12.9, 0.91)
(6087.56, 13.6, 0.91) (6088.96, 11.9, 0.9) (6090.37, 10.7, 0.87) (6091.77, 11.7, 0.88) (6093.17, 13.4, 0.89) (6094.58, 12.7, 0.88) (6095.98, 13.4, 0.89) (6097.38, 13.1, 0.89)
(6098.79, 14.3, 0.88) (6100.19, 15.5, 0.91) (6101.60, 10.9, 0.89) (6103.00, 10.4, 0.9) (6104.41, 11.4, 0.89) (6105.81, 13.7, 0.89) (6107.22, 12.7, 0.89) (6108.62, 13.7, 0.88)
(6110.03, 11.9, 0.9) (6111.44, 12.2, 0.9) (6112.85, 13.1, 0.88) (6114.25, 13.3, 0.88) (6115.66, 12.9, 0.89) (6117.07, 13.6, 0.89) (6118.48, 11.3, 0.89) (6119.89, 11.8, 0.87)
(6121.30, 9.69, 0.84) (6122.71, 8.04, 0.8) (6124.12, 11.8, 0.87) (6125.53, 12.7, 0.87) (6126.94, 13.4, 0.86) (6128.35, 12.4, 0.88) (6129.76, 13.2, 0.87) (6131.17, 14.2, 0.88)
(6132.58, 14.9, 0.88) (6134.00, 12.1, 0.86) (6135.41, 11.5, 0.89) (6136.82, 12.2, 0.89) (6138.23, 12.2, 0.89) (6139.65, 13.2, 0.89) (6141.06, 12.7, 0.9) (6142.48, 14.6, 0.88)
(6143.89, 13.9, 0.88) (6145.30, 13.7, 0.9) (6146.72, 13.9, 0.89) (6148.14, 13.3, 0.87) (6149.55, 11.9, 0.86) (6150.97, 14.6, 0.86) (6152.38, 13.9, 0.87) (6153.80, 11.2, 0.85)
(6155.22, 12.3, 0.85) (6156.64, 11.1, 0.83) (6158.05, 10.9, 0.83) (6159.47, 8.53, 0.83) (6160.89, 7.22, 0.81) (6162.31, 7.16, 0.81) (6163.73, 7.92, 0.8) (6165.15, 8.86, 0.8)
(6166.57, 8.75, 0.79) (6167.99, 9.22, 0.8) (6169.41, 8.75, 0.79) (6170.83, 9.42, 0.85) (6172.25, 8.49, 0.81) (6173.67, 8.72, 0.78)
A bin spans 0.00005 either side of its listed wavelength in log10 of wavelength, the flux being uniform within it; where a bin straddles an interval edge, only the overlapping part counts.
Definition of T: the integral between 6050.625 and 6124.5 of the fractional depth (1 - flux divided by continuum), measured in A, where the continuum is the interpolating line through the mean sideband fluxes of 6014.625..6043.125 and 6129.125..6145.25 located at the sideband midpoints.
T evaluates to 1.4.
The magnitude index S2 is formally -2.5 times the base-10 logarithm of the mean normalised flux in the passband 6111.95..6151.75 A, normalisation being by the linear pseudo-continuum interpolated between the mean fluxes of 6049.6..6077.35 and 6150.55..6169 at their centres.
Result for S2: -0.21 mag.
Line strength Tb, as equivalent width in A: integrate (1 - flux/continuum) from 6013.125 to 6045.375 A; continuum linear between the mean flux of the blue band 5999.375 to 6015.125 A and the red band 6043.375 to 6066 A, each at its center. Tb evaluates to -1.1 A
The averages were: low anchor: 10.6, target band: 11.6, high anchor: 11.9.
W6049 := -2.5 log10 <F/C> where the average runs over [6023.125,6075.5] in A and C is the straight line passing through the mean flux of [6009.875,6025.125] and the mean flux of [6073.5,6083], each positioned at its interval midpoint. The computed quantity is 0.03 mag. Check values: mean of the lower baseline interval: 11.4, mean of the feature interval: 11.8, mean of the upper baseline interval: 12.7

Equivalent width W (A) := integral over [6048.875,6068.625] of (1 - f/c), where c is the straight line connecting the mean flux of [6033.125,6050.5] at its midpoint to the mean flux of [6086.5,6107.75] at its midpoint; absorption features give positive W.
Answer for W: 0.7 A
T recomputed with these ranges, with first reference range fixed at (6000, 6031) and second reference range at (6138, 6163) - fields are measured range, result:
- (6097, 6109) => -1.16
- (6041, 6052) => -0.74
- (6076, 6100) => -2.54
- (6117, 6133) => -0.41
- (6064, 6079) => -0.48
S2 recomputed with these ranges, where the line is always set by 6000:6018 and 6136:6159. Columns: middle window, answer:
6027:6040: -0.03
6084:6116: -0.06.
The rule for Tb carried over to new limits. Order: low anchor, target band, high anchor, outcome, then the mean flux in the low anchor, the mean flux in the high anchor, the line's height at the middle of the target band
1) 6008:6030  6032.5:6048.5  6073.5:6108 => 0.2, 11.5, 12.7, 11.8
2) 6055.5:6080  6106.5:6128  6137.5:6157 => 0.8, 11.9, 13.1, 12.6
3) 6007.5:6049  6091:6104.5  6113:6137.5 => -0.7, 11.6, 12.3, 12.1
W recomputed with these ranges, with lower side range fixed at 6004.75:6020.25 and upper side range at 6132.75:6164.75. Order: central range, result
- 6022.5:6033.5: -1.0 A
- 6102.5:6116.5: -1.2 A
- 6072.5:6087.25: -1.8 A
